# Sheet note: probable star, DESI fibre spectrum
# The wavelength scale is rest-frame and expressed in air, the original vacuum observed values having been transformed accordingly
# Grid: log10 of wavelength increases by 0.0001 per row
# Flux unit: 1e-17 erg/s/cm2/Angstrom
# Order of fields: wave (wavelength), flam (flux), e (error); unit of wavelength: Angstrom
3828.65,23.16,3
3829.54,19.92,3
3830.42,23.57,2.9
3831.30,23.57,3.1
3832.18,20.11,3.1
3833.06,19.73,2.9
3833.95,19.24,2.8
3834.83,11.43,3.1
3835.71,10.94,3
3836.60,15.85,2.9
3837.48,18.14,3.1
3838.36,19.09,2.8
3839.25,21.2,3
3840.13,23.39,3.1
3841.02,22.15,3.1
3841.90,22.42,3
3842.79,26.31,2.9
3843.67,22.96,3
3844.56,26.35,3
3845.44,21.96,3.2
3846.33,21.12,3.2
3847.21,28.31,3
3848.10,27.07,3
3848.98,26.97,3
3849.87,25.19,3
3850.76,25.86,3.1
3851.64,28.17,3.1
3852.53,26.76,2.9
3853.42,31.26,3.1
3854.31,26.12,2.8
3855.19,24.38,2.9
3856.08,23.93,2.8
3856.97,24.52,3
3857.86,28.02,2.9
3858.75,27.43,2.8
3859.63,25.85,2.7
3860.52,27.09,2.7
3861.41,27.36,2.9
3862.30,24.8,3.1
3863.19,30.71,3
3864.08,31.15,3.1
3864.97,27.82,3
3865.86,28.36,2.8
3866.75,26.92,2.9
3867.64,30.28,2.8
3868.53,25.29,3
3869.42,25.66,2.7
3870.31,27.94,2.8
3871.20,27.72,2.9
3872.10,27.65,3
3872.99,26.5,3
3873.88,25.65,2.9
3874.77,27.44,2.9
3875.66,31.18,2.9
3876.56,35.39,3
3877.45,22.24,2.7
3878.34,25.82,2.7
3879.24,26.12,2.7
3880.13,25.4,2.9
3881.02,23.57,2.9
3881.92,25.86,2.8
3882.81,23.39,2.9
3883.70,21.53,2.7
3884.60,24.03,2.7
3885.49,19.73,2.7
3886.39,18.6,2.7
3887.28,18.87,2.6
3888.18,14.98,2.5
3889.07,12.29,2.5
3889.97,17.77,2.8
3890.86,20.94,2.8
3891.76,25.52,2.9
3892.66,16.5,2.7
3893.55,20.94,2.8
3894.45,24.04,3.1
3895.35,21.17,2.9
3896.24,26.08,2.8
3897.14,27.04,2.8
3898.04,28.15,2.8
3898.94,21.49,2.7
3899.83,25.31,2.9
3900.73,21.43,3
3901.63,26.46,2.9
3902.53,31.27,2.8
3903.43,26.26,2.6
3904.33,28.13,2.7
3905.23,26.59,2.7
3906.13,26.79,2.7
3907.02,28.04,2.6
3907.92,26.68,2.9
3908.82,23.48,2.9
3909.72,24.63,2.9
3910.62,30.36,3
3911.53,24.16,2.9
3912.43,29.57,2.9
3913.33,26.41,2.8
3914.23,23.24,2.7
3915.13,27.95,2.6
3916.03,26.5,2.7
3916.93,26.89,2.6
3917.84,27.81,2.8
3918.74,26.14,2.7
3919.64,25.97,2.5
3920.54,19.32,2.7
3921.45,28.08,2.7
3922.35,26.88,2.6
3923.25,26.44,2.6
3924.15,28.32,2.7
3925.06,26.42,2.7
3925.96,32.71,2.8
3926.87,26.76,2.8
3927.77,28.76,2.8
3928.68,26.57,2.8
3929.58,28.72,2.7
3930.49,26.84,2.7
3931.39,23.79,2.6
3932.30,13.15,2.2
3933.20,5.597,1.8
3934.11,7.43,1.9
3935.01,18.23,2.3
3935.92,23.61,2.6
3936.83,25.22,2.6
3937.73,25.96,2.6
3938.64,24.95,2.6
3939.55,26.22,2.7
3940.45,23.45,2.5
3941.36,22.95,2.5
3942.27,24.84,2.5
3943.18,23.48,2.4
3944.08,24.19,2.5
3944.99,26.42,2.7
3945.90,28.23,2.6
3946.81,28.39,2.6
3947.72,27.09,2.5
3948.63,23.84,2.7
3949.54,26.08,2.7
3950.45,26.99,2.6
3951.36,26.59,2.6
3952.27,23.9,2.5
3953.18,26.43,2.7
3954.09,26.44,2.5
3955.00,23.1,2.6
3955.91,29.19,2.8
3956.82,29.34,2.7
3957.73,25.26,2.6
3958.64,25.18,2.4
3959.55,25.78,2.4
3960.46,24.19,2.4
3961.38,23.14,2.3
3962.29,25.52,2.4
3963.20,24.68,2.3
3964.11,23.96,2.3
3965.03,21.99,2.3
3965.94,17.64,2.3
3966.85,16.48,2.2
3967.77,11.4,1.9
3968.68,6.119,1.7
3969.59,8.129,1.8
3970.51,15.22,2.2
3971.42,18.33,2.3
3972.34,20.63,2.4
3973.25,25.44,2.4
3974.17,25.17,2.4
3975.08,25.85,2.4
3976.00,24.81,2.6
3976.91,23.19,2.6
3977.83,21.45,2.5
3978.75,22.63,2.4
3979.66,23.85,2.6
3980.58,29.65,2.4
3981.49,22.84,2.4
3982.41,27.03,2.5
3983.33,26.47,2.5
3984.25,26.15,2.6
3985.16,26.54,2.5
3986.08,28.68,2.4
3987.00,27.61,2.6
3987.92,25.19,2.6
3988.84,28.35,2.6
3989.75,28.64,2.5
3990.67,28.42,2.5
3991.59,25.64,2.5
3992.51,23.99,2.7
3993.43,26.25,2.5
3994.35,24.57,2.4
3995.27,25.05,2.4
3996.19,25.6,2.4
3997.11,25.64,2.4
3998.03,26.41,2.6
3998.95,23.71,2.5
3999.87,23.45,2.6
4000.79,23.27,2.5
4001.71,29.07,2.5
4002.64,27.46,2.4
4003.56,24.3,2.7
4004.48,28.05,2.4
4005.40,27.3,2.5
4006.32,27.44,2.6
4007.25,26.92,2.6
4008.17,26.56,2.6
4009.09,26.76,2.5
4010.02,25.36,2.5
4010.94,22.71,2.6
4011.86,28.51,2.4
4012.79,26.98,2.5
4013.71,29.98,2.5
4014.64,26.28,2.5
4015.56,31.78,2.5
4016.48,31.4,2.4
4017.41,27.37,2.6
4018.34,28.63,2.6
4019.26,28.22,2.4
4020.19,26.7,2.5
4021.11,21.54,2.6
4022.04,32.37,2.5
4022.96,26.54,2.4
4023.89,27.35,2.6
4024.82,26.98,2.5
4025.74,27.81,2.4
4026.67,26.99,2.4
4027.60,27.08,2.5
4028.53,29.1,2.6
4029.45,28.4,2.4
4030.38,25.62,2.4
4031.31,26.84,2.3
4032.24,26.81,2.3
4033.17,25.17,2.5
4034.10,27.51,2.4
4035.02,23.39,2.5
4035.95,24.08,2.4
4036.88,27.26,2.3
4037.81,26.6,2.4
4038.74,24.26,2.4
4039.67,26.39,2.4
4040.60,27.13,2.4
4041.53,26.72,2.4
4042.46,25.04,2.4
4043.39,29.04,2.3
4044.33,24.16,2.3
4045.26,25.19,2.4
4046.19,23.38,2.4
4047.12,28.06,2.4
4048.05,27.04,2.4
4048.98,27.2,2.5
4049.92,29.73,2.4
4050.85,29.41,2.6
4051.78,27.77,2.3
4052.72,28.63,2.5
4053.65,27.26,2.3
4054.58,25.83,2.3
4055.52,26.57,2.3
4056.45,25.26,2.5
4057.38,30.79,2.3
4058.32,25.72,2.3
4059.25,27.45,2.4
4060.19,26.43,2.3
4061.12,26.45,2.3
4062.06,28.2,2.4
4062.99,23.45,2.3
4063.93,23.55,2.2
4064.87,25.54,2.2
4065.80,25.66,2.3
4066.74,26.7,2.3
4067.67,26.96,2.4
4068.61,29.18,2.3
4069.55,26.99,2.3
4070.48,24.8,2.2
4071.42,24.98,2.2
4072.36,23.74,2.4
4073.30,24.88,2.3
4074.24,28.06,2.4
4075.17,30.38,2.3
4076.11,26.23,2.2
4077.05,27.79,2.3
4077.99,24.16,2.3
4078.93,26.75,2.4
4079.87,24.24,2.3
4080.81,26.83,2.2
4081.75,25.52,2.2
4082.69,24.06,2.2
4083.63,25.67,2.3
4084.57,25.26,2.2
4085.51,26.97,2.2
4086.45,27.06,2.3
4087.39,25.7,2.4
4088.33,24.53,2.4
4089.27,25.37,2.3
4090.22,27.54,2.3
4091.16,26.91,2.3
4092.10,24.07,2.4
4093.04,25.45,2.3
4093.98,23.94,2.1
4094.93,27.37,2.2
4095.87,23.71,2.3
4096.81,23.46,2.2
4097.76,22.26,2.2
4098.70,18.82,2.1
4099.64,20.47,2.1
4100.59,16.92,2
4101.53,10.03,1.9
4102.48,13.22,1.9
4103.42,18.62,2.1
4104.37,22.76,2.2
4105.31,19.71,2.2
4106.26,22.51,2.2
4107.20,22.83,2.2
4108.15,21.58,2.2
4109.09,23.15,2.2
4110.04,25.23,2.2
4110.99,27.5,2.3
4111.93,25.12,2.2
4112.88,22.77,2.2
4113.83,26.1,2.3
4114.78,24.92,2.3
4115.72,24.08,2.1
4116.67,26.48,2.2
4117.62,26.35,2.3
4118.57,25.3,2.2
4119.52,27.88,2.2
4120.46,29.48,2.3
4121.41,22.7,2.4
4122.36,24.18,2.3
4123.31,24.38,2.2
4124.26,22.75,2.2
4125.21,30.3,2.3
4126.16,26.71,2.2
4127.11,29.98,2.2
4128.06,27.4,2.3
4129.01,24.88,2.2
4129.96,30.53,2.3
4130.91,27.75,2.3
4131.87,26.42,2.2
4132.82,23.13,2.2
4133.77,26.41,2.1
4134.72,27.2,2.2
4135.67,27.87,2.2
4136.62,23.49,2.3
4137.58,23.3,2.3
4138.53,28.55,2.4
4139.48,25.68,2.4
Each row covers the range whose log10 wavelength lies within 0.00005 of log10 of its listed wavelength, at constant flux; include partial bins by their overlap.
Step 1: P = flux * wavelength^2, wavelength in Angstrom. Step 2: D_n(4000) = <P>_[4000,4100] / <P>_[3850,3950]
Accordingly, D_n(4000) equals 1.13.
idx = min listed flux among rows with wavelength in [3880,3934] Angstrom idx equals 5.597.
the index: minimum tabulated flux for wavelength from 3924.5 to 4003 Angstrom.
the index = 5.597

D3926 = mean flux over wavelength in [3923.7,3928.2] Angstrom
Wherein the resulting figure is 28.6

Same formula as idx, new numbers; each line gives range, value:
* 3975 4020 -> 21.45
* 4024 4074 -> 23.38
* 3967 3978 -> 6.119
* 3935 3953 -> 18.23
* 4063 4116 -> 10.03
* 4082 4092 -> 24.06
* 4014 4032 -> 21.54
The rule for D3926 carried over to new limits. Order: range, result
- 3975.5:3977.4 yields 24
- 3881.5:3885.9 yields 23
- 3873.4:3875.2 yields 26.6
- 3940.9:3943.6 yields 23.7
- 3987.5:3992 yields 27.3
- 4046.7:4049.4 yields 27.5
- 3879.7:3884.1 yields 24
